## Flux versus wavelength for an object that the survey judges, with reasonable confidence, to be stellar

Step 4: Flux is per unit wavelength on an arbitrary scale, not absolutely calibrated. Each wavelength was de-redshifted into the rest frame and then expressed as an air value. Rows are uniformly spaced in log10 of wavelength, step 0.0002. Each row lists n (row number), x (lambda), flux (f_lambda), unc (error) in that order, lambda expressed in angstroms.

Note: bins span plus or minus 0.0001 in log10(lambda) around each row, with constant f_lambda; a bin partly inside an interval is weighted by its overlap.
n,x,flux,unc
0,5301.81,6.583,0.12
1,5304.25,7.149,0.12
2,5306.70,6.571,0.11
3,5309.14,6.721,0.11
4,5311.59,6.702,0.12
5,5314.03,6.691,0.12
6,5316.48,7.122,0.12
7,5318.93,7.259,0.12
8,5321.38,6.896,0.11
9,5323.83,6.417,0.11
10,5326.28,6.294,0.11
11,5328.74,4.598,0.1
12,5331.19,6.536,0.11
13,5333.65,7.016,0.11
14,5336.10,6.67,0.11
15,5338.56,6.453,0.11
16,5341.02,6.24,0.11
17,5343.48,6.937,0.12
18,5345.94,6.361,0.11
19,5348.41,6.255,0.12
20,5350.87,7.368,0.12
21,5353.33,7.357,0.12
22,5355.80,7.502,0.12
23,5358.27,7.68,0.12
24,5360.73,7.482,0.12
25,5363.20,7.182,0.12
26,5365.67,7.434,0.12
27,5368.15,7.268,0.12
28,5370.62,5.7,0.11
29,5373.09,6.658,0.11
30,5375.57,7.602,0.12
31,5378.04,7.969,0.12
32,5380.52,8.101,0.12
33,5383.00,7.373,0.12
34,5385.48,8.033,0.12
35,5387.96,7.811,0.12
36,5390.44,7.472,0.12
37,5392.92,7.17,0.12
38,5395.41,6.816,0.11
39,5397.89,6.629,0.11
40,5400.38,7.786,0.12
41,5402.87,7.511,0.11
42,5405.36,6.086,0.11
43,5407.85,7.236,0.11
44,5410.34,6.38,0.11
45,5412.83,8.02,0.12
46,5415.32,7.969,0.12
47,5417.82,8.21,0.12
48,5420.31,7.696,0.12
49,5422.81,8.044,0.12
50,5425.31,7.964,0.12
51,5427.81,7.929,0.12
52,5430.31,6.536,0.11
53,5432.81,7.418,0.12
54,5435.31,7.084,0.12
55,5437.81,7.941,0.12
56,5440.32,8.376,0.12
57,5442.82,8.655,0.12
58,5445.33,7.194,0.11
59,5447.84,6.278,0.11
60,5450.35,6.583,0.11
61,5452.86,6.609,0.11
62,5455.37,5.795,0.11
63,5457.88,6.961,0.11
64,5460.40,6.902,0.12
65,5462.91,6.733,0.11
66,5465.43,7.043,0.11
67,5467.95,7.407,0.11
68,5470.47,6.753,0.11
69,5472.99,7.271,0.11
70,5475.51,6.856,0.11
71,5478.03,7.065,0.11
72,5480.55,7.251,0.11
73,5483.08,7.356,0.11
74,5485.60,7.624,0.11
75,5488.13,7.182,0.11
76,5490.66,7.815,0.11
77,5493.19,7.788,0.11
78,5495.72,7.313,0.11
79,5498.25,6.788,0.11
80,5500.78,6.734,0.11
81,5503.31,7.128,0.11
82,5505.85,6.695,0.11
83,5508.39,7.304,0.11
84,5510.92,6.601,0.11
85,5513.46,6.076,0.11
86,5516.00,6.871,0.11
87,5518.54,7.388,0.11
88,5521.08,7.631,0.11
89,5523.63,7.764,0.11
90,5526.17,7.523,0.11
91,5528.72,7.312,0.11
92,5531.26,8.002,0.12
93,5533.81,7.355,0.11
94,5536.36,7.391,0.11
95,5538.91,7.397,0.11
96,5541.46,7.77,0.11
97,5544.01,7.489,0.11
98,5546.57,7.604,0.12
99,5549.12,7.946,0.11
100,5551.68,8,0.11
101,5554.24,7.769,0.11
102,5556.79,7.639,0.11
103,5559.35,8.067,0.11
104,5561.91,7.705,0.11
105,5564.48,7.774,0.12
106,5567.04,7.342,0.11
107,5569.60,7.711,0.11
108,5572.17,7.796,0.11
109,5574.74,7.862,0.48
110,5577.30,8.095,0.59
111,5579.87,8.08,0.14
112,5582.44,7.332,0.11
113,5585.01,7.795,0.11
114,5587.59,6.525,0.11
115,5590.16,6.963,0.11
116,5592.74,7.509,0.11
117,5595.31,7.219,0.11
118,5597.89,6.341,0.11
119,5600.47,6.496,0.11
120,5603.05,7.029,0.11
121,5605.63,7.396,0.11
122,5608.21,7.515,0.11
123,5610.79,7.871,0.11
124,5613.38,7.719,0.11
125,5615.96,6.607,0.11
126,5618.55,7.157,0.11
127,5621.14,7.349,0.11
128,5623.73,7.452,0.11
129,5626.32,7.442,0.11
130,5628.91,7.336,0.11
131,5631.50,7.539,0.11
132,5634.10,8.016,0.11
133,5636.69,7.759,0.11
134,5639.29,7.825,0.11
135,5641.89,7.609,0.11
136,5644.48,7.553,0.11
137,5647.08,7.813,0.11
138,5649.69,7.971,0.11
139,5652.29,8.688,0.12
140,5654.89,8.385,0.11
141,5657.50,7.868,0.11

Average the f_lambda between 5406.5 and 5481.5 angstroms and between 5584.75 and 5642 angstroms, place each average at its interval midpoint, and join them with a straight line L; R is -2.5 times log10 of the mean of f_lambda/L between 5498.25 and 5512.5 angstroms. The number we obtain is 0.064 mag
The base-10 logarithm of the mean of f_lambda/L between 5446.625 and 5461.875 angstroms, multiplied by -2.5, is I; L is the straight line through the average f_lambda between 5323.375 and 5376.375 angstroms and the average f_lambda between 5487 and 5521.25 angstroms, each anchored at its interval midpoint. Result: 0.07 mag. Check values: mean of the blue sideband 6.77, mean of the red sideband 7.08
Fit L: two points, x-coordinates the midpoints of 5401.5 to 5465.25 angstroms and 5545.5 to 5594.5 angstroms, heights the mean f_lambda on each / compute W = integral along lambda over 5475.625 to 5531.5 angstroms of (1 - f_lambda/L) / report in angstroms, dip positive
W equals 1.9 angstroms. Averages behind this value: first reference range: 7.28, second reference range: 7.65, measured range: 7.22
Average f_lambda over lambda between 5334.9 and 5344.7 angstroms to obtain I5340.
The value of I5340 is 6.57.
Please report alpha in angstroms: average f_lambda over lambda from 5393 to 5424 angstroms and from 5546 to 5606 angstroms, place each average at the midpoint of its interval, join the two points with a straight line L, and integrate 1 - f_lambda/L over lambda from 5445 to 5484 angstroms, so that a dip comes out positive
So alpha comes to 2.8 angstroms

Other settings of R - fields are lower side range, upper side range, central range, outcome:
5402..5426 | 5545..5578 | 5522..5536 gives 0.02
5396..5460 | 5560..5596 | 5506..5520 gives 0.09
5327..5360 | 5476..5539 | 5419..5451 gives -0.08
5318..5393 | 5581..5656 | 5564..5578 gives -0.05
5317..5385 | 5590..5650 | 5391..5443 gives -0.06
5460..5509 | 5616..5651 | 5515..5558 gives -0.04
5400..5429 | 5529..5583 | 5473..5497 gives 0.04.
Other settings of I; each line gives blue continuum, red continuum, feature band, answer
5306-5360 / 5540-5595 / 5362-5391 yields -0.07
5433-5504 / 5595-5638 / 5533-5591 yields -0.05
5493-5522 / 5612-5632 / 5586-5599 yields 0.05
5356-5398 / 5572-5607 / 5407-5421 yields -0.04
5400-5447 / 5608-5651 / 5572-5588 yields -0.02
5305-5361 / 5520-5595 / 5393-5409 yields 0.00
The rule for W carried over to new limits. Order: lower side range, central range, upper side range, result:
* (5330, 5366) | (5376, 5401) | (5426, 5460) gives -1.6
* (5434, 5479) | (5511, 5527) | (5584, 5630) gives 0.0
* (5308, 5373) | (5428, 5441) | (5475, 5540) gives -0.8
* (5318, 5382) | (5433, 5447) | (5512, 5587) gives -1.1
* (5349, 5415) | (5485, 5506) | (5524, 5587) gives 0.8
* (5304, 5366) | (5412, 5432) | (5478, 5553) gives -2.1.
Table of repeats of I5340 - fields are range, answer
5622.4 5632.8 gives 7.44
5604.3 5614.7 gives 7.62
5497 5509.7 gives 6.93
